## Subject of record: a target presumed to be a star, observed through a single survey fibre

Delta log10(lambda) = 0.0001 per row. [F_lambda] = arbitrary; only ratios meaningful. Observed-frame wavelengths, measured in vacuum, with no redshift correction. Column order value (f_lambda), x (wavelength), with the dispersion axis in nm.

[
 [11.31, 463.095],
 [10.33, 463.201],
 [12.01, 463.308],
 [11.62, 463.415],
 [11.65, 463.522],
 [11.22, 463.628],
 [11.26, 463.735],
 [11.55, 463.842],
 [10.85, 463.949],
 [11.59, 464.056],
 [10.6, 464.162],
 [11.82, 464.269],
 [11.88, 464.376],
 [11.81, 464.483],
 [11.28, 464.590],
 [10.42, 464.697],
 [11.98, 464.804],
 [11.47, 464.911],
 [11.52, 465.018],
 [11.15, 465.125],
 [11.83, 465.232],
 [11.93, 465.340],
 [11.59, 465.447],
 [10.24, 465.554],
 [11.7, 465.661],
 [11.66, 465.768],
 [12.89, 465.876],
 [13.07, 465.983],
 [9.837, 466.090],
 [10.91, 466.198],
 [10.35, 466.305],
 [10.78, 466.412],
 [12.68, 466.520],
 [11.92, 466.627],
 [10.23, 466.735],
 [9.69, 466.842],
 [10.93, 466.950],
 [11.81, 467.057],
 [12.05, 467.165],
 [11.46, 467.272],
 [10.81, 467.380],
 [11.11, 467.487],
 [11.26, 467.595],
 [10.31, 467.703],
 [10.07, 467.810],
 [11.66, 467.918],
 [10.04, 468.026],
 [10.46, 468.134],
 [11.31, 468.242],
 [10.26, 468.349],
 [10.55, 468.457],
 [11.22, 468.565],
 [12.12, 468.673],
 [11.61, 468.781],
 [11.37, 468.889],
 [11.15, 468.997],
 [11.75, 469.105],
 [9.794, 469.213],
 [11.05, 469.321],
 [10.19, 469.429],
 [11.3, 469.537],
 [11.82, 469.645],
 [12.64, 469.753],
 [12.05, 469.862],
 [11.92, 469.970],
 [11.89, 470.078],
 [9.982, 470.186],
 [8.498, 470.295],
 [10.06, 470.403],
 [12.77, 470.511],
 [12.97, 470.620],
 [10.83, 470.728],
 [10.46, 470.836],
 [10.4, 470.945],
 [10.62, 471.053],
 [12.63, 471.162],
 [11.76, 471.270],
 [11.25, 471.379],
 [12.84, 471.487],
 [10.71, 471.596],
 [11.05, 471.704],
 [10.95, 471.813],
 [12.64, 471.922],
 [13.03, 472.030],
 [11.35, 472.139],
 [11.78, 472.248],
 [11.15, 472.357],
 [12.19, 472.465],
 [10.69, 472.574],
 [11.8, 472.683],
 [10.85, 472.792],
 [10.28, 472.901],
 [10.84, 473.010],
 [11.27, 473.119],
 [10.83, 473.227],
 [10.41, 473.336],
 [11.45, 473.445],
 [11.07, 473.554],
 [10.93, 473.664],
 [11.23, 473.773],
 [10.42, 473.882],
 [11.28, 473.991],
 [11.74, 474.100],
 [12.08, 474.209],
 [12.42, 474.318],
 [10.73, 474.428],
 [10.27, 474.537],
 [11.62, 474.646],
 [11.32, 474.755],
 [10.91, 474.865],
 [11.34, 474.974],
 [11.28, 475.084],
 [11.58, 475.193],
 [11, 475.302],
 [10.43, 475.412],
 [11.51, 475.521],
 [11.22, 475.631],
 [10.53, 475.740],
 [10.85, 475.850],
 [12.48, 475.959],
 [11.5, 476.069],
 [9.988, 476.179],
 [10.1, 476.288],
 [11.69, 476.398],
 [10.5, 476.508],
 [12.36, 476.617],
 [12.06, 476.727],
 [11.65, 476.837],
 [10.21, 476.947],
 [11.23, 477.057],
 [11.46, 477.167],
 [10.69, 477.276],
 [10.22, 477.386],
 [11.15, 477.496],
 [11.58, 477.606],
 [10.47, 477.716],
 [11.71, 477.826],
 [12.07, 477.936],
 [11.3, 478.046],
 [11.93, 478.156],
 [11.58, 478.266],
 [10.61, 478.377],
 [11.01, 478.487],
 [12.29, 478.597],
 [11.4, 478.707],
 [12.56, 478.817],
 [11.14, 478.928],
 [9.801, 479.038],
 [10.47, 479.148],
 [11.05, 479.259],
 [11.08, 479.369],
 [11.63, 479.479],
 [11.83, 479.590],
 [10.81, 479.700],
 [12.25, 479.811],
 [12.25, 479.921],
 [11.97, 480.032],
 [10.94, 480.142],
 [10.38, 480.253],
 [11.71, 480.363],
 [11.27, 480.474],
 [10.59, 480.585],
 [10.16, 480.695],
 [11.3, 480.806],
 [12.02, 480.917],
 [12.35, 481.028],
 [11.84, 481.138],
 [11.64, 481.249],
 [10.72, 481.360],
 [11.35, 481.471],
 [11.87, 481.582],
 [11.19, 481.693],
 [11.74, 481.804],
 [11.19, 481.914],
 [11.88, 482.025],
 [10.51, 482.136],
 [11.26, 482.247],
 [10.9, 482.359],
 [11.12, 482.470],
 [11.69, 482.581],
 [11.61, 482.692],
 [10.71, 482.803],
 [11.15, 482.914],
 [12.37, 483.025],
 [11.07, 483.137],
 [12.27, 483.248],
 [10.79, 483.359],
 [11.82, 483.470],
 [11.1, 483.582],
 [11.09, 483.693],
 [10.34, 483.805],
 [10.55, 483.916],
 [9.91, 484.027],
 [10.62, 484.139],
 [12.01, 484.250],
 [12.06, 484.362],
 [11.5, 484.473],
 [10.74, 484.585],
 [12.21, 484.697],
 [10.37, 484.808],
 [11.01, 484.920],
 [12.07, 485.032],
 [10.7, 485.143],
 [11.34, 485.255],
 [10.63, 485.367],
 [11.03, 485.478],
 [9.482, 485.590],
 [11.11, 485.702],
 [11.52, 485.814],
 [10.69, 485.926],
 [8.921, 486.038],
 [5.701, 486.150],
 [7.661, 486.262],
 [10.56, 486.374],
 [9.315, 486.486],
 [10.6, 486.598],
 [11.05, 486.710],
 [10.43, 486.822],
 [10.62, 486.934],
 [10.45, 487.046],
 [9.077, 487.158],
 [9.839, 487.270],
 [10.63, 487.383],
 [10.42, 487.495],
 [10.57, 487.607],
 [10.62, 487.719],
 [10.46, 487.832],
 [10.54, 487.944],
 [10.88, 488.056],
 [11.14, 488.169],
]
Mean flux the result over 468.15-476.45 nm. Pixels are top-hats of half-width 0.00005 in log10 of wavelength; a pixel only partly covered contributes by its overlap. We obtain 11.2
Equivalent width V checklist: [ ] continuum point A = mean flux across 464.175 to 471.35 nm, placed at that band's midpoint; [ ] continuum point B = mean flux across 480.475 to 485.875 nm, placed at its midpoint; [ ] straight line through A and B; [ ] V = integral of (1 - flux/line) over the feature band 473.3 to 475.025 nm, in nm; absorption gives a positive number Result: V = 0.00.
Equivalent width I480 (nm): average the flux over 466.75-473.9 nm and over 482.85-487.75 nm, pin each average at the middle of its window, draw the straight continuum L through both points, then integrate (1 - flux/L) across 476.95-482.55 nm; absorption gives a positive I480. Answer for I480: -0.241 nm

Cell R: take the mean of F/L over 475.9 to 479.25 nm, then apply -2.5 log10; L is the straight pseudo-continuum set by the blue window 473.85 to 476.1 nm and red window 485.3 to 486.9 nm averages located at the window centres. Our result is -0.03 mag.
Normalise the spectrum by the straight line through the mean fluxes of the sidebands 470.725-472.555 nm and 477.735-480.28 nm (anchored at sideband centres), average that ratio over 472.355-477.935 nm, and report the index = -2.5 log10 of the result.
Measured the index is 0.03 mag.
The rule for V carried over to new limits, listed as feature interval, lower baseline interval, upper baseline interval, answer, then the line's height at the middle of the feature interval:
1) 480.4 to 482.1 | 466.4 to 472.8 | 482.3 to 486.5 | -0.08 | 10.9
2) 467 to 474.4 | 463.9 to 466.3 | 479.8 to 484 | 0.10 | 11.4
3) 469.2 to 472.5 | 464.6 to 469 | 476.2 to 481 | -0.05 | 11.2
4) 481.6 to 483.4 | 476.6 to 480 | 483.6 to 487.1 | -0.08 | 10.9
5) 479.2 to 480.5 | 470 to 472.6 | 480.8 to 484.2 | -0.01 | 11.3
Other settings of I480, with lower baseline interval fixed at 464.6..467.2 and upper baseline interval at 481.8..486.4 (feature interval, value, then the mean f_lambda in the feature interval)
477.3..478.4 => -0.02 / 11.3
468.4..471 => 0.02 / 11.2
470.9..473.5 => -0.04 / 11.4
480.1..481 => -0.01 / 11.1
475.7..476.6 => 0.00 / 11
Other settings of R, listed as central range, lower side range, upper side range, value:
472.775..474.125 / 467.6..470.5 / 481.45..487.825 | -0.002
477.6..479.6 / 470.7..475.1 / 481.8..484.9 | -0.007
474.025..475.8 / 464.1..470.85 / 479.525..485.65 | -0.001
